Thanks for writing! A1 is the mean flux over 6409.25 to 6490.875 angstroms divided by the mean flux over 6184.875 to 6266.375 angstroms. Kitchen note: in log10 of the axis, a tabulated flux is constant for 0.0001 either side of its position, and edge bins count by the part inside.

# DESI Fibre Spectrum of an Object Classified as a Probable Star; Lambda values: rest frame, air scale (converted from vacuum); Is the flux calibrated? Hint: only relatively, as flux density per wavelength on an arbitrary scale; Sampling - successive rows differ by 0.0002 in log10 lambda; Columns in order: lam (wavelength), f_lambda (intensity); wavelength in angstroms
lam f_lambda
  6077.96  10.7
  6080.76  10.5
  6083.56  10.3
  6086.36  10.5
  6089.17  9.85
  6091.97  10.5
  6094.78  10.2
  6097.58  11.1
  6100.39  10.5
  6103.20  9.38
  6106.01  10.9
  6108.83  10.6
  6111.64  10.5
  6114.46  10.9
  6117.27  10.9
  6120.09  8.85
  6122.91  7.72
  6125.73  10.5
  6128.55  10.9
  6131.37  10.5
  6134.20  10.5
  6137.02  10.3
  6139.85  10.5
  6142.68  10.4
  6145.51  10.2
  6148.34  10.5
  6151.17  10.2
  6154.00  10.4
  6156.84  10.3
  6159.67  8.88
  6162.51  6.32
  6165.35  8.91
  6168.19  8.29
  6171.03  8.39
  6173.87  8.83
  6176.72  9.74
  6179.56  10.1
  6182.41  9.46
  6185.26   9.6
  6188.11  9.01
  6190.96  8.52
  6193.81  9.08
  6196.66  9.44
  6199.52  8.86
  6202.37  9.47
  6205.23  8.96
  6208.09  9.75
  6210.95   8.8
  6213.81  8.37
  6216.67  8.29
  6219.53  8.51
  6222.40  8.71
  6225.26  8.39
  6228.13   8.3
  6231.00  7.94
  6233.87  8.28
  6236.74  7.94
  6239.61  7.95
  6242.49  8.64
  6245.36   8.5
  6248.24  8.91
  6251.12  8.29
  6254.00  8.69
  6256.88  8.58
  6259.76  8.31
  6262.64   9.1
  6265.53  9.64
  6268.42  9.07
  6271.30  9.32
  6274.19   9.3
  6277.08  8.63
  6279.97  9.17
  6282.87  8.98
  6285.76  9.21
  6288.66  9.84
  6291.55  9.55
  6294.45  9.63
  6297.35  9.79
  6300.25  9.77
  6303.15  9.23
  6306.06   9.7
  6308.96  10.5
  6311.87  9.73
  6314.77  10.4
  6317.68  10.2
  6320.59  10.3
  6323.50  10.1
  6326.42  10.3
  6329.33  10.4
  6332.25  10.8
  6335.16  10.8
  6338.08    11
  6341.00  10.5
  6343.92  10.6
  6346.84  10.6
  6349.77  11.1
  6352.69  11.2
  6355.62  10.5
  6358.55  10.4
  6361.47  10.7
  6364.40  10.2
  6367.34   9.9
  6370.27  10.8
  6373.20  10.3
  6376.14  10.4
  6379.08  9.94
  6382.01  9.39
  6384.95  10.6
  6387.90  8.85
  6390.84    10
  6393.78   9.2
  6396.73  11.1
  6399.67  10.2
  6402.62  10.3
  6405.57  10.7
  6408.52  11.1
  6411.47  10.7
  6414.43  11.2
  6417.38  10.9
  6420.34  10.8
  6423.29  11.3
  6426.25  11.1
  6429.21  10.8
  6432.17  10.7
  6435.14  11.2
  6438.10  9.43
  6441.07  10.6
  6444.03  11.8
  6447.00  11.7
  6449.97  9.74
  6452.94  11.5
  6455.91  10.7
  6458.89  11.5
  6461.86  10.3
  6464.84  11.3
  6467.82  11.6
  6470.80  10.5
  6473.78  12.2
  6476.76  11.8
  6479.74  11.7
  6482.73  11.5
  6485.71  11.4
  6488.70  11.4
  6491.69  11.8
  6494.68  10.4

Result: 1.3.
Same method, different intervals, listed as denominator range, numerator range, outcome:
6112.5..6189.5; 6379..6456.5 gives 1.09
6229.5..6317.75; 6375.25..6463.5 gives 1.16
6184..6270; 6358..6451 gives 1.20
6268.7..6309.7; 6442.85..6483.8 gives 1.19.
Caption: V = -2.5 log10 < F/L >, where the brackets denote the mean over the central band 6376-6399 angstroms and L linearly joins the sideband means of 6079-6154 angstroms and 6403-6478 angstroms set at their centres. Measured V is 0.10 mag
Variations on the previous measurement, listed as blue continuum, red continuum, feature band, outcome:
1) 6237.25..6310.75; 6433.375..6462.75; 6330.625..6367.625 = -0.084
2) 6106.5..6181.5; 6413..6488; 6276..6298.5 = 0.115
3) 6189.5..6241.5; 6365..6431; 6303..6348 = -0.068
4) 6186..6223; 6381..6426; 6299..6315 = -0.016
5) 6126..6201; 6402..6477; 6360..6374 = 0.022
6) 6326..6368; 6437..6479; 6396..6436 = 0.005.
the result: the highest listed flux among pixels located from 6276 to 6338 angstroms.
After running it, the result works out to 10.8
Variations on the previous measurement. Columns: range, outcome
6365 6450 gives 11.8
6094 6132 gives 11.1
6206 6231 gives 9.75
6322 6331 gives 10.4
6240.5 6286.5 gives 9.64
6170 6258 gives 10.1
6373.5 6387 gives 10.6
